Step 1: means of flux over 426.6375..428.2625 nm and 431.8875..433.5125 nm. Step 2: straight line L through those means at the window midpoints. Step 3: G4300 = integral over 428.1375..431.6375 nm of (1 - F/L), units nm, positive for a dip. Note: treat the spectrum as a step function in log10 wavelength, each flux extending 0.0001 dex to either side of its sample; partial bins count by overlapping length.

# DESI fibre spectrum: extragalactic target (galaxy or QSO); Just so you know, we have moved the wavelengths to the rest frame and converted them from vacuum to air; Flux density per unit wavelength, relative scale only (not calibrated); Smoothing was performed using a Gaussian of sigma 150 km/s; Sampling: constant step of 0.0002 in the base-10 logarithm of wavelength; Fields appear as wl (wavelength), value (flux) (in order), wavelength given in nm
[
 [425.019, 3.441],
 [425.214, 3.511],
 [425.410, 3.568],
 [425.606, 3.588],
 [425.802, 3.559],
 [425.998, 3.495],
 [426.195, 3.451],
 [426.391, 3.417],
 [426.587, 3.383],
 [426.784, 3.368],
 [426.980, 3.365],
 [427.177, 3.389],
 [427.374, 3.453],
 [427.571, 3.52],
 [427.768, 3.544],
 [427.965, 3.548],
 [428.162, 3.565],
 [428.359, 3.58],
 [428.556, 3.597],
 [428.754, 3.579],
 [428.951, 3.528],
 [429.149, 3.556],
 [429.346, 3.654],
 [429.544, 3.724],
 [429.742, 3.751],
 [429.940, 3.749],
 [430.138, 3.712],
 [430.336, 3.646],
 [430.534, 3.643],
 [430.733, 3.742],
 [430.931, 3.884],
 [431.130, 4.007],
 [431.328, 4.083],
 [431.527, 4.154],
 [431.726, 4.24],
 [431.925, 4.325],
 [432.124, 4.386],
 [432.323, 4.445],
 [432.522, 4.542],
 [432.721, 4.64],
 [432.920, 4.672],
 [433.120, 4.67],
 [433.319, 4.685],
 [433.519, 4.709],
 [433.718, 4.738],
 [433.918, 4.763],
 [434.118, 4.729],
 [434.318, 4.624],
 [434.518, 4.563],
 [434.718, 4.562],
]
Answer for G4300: 0.209 nm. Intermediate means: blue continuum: 3.47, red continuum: 4.56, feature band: 3.74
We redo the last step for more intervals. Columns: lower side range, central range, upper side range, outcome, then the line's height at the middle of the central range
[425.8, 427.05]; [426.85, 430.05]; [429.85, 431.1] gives 0.016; 3.58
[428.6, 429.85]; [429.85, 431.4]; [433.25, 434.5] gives 0.059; 3.95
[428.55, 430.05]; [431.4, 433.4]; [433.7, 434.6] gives -0.075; 4.31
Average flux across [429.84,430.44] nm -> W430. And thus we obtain 3.7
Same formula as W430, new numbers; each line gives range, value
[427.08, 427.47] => 3.42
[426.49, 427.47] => 3.39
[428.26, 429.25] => 3.57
